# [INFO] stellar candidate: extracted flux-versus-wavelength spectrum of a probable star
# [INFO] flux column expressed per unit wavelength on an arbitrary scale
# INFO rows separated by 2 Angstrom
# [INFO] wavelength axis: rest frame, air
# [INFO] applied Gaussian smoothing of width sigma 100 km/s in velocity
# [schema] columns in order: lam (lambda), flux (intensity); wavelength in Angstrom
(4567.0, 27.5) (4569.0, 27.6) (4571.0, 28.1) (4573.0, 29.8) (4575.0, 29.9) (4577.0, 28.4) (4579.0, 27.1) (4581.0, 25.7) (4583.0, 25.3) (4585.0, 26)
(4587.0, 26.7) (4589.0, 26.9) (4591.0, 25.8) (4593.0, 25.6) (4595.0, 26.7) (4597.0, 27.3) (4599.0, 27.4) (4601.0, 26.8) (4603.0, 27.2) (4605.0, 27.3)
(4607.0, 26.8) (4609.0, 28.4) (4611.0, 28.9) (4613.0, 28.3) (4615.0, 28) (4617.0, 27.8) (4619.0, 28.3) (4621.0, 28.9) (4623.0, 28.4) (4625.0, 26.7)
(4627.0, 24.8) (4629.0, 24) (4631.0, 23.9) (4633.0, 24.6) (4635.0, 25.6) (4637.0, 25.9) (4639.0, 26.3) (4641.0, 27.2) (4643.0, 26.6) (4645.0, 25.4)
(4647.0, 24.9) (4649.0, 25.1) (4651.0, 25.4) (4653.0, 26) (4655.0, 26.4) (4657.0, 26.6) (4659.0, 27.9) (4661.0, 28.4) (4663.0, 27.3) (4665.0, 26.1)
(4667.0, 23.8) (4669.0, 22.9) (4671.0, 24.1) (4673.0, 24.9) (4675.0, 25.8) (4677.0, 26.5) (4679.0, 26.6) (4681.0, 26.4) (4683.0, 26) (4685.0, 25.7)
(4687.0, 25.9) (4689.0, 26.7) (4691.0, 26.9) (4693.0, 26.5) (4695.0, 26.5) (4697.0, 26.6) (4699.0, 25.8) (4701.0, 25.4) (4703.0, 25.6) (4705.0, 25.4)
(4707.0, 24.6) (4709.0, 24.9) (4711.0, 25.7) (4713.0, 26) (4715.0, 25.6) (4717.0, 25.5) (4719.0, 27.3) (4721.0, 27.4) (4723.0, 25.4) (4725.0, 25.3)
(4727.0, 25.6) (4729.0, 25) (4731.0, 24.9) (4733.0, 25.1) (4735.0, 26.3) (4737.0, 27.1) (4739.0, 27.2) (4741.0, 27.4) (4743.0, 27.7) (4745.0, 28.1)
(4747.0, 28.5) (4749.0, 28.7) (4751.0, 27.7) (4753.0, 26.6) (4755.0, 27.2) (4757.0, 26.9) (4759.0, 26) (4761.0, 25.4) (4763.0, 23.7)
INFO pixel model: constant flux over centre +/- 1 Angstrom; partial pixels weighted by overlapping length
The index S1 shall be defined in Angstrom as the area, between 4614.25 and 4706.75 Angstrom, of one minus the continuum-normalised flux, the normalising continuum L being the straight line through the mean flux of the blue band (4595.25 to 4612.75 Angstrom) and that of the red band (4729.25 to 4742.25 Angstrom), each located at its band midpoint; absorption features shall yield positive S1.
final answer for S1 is 3.1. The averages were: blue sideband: 27.5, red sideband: 26.3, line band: 26.1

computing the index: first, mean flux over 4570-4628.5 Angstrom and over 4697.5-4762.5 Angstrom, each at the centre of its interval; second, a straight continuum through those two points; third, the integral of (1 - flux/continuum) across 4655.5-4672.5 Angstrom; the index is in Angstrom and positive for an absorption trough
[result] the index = 0.6 Angstrom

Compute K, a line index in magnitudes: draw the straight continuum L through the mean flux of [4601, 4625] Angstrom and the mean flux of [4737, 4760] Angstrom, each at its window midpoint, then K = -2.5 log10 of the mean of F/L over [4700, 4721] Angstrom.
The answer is 0.08 mag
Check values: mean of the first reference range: 27.9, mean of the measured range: 25.7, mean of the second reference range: 27.4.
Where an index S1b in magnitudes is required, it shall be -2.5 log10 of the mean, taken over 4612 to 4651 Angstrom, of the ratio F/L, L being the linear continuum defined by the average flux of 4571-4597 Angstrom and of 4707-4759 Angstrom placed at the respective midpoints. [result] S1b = 0.02 mag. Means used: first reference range 27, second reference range 26.5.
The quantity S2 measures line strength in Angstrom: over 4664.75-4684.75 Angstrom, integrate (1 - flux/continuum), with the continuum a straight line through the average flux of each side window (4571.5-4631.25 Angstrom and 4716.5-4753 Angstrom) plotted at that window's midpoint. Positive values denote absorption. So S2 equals 1.2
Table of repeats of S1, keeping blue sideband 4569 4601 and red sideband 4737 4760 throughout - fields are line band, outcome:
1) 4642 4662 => 0.7 Angstrom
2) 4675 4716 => 2.1 Angstrom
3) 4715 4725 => 0.4 Angstrom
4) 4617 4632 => 0.4 Angstrom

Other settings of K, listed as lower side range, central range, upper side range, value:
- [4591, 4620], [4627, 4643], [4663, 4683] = 0.047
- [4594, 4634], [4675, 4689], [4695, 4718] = -0.009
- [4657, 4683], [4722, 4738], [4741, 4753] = 0.078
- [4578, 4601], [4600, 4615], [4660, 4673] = -0.061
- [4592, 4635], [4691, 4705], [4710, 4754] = 0.024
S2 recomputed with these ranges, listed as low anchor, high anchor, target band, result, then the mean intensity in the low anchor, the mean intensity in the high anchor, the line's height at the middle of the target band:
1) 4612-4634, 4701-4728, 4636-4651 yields 0.3 Angstrom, 26.7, 25.7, 26.5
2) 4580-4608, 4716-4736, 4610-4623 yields -1.0 Angstrom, 26.5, 25.8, 26.4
